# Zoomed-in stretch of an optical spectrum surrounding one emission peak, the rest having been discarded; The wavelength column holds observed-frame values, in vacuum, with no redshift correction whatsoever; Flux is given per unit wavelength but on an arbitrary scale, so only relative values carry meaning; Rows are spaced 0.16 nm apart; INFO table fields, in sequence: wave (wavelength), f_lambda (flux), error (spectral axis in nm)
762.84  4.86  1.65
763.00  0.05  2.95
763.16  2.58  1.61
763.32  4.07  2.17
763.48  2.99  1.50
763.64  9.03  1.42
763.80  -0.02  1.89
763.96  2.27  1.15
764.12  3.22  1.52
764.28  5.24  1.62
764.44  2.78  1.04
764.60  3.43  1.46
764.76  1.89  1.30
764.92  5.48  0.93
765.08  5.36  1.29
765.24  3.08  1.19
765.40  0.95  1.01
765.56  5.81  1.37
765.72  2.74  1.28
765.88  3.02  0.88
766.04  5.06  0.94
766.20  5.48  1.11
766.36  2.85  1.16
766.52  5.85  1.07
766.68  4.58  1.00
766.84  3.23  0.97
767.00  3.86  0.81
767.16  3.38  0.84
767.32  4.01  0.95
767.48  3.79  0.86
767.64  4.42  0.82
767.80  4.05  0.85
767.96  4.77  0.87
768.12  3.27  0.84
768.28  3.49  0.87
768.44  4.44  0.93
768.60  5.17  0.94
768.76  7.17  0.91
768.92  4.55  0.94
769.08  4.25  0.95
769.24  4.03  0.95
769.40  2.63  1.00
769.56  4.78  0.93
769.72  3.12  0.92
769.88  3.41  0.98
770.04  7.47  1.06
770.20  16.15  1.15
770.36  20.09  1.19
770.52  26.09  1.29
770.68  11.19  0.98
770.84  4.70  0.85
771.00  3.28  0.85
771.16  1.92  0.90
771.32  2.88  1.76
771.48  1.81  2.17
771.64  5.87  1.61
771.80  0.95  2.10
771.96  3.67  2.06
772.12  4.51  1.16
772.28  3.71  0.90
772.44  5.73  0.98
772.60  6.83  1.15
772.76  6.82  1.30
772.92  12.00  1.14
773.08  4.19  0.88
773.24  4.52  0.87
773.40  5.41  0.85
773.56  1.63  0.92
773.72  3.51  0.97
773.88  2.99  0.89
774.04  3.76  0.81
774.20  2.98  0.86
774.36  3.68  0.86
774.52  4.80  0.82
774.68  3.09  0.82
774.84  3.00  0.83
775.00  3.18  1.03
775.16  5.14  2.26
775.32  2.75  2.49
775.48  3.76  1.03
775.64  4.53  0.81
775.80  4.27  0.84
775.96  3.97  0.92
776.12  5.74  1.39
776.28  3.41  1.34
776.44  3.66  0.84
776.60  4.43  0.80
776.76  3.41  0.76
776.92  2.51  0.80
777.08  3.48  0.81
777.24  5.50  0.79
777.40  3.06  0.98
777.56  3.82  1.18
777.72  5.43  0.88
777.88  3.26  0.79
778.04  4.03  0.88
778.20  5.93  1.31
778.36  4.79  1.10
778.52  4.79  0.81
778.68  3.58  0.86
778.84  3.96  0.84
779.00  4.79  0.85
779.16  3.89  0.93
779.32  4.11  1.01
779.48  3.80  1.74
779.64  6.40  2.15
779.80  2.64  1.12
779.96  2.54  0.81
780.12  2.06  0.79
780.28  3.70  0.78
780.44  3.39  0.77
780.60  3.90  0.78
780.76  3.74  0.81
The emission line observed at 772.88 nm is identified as [N II]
